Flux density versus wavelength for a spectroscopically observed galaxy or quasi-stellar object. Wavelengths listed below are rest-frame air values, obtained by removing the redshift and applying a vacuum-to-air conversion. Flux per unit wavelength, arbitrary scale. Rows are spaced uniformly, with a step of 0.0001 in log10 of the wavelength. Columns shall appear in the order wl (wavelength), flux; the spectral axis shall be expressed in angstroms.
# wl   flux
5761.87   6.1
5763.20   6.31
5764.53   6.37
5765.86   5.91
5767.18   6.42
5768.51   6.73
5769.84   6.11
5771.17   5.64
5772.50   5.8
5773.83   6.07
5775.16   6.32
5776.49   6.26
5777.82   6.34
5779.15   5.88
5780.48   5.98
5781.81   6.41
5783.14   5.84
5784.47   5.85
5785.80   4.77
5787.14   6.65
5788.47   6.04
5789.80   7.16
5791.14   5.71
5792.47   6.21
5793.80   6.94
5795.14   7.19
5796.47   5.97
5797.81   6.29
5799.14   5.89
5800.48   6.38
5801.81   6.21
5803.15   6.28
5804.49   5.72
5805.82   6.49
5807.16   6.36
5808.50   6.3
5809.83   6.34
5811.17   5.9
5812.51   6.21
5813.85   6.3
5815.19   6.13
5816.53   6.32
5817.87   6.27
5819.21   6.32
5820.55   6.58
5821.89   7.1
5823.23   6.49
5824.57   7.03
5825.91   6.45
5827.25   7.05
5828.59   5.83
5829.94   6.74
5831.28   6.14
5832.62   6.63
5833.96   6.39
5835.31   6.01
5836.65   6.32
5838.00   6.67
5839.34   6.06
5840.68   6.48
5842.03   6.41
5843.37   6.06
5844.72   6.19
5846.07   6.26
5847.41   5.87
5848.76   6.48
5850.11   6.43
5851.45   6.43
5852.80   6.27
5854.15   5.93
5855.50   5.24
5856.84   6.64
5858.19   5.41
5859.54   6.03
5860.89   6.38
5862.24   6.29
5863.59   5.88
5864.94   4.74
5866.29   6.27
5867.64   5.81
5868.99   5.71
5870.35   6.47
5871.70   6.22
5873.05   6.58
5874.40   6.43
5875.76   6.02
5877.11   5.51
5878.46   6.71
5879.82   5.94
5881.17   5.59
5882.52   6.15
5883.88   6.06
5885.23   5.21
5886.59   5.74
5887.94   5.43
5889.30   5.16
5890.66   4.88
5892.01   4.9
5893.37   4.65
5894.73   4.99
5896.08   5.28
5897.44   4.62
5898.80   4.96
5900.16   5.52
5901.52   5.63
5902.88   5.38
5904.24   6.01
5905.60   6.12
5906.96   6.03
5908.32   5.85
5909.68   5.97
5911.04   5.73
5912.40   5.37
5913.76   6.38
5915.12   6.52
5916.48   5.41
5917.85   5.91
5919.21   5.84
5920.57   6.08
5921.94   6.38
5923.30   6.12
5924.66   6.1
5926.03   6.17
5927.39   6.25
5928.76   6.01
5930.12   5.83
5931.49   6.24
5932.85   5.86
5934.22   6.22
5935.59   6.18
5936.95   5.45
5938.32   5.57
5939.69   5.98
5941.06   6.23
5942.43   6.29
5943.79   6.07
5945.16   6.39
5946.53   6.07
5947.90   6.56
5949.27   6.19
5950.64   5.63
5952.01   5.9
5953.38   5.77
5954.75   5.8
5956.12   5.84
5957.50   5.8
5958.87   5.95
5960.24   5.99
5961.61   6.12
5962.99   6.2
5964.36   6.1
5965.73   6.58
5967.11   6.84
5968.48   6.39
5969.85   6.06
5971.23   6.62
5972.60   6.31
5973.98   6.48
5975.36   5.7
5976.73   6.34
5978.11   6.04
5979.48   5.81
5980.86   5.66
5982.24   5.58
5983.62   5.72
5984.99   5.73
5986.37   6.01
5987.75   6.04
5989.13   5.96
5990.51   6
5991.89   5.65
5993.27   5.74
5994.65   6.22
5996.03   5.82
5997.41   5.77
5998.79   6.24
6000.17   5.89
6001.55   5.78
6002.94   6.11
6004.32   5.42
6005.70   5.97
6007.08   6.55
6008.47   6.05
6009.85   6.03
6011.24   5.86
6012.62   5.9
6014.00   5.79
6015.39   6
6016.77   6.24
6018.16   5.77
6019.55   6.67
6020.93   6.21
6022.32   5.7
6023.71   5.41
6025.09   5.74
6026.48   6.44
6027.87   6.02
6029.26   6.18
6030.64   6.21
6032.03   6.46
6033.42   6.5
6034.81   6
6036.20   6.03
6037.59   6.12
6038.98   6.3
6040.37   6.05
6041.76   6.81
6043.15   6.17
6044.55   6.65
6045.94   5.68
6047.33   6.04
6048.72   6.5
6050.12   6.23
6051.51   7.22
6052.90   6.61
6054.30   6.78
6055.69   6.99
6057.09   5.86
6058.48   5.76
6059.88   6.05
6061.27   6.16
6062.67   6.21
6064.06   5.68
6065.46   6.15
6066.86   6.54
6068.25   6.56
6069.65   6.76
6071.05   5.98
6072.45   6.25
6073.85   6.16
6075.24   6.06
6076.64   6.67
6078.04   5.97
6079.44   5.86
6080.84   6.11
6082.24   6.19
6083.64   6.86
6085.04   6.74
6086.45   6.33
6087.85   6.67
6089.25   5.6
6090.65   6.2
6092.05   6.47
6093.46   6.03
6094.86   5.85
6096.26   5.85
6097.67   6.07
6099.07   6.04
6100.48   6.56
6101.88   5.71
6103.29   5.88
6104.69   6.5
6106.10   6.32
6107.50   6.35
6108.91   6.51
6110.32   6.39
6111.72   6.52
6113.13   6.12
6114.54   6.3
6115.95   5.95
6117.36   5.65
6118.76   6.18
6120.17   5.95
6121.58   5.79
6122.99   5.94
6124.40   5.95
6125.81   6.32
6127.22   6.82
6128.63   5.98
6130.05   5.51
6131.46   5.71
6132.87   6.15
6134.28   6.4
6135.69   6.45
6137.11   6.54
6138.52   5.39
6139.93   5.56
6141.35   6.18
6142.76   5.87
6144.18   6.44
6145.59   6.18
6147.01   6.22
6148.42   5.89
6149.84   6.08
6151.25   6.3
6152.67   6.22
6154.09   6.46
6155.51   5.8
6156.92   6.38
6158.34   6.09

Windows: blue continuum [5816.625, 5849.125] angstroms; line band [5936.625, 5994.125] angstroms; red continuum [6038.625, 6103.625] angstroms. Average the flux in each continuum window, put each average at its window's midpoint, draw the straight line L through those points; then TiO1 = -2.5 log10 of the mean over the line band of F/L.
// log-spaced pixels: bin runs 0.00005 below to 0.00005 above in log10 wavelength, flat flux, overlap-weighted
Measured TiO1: 0.05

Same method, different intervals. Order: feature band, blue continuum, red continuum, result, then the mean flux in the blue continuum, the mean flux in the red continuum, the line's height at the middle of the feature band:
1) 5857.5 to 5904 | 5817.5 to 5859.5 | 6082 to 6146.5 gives 0.12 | 6.32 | 6.15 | 6.3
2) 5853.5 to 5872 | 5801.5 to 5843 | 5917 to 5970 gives 0.06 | 6.37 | 6.07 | 6.27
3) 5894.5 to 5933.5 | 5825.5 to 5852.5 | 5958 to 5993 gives 0.07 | 6.34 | 6.07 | 6.19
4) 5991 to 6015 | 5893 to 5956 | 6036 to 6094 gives 0.03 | 5.87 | 6.29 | 6.1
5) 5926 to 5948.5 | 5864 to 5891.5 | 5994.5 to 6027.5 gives -0.03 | 5.83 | 5.98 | 5.89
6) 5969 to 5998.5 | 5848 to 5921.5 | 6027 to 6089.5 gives 0.02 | 5.8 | 6.29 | 6.08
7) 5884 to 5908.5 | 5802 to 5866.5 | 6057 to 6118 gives 0.16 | 6.25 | 6.2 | 6.24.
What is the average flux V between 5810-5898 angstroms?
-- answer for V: 6.04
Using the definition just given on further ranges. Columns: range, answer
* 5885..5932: 5.68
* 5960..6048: 6.07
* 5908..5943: 6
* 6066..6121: 6.22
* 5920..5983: 6.08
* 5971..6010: 5.97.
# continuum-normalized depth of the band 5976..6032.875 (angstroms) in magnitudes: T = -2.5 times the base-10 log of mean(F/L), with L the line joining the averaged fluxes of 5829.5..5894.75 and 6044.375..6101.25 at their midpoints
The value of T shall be 0.04 mag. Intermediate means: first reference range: 5.98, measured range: 5.97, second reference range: 6.26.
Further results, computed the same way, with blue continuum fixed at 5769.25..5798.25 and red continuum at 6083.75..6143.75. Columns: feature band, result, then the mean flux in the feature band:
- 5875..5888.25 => 0.05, 5.85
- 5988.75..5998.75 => 0.04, 5.9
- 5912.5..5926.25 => 0.02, 6.06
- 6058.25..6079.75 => -0.01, 6.19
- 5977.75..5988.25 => 0.06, 5.81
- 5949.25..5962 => 0.05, 5.88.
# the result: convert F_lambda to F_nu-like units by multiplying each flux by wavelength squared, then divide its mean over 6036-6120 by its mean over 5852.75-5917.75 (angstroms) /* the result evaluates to 1.2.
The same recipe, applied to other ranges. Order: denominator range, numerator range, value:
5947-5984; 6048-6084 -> 1.07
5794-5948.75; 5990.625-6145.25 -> 1.09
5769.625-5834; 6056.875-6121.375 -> 1.09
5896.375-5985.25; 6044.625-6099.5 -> 1.09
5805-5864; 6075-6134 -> 1.07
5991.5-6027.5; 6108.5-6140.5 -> 1.06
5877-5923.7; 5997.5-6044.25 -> 1.12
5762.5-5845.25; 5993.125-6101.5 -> 1.07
